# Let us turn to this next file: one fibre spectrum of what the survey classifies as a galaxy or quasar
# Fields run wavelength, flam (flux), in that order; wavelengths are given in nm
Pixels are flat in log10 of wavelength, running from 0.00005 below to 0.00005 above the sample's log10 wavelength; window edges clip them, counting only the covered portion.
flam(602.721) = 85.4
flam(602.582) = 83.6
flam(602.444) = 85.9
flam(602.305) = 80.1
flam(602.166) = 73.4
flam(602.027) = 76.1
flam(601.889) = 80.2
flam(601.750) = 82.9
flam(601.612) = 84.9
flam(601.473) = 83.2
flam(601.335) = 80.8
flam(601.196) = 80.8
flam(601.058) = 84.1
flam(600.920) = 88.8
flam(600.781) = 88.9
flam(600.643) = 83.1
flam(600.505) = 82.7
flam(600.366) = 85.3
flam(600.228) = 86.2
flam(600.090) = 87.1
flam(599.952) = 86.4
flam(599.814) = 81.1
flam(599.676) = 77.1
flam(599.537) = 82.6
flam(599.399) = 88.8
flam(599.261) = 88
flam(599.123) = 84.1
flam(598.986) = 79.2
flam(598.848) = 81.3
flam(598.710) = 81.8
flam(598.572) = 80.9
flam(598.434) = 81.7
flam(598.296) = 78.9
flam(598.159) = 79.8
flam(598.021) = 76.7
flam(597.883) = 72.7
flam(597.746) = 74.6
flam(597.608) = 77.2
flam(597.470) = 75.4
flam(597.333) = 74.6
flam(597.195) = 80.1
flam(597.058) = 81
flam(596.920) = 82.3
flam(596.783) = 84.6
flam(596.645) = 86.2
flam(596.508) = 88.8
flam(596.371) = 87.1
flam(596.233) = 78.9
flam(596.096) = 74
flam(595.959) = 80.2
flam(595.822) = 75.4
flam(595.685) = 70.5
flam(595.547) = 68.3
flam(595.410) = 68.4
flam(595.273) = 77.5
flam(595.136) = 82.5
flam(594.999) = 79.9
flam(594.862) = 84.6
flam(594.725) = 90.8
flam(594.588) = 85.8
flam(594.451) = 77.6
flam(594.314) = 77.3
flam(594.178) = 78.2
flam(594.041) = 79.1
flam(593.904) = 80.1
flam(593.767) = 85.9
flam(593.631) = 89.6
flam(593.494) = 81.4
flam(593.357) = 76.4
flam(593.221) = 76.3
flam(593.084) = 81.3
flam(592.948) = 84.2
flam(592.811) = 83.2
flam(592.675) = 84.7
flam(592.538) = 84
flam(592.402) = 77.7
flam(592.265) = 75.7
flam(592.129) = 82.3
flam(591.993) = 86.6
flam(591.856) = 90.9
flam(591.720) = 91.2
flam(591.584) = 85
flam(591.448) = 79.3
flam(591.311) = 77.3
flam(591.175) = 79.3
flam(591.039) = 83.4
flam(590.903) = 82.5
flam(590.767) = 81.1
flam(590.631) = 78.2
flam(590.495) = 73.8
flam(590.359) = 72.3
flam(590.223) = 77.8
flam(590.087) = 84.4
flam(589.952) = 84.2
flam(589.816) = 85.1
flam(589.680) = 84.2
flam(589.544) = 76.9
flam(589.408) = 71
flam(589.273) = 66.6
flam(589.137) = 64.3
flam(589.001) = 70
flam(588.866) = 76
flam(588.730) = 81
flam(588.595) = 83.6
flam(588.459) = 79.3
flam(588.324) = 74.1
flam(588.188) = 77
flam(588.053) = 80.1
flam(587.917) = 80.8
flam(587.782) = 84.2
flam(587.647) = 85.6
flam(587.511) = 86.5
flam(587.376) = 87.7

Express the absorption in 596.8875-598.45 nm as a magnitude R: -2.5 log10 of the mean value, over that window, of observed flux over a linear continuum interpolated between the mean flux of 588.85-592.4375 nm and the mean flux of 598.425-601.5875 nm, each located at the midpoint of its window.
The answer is 0.07 mag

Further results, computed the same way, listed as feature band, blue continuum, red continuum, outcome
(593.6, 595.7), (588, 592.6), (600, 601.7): 0.02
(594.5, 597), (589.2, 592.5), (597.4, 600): 0.00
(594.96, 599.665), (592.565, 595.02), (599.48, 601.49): 0.05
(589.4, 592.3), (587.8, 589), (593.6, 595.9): -0.03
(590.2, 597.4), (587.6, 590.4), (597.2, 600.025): -0.02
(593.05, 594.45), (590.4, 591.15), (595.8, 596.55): 0.00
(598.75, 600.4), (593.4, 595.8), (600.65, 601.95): -0.01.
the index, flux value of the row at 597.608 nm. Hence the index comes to 77.2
